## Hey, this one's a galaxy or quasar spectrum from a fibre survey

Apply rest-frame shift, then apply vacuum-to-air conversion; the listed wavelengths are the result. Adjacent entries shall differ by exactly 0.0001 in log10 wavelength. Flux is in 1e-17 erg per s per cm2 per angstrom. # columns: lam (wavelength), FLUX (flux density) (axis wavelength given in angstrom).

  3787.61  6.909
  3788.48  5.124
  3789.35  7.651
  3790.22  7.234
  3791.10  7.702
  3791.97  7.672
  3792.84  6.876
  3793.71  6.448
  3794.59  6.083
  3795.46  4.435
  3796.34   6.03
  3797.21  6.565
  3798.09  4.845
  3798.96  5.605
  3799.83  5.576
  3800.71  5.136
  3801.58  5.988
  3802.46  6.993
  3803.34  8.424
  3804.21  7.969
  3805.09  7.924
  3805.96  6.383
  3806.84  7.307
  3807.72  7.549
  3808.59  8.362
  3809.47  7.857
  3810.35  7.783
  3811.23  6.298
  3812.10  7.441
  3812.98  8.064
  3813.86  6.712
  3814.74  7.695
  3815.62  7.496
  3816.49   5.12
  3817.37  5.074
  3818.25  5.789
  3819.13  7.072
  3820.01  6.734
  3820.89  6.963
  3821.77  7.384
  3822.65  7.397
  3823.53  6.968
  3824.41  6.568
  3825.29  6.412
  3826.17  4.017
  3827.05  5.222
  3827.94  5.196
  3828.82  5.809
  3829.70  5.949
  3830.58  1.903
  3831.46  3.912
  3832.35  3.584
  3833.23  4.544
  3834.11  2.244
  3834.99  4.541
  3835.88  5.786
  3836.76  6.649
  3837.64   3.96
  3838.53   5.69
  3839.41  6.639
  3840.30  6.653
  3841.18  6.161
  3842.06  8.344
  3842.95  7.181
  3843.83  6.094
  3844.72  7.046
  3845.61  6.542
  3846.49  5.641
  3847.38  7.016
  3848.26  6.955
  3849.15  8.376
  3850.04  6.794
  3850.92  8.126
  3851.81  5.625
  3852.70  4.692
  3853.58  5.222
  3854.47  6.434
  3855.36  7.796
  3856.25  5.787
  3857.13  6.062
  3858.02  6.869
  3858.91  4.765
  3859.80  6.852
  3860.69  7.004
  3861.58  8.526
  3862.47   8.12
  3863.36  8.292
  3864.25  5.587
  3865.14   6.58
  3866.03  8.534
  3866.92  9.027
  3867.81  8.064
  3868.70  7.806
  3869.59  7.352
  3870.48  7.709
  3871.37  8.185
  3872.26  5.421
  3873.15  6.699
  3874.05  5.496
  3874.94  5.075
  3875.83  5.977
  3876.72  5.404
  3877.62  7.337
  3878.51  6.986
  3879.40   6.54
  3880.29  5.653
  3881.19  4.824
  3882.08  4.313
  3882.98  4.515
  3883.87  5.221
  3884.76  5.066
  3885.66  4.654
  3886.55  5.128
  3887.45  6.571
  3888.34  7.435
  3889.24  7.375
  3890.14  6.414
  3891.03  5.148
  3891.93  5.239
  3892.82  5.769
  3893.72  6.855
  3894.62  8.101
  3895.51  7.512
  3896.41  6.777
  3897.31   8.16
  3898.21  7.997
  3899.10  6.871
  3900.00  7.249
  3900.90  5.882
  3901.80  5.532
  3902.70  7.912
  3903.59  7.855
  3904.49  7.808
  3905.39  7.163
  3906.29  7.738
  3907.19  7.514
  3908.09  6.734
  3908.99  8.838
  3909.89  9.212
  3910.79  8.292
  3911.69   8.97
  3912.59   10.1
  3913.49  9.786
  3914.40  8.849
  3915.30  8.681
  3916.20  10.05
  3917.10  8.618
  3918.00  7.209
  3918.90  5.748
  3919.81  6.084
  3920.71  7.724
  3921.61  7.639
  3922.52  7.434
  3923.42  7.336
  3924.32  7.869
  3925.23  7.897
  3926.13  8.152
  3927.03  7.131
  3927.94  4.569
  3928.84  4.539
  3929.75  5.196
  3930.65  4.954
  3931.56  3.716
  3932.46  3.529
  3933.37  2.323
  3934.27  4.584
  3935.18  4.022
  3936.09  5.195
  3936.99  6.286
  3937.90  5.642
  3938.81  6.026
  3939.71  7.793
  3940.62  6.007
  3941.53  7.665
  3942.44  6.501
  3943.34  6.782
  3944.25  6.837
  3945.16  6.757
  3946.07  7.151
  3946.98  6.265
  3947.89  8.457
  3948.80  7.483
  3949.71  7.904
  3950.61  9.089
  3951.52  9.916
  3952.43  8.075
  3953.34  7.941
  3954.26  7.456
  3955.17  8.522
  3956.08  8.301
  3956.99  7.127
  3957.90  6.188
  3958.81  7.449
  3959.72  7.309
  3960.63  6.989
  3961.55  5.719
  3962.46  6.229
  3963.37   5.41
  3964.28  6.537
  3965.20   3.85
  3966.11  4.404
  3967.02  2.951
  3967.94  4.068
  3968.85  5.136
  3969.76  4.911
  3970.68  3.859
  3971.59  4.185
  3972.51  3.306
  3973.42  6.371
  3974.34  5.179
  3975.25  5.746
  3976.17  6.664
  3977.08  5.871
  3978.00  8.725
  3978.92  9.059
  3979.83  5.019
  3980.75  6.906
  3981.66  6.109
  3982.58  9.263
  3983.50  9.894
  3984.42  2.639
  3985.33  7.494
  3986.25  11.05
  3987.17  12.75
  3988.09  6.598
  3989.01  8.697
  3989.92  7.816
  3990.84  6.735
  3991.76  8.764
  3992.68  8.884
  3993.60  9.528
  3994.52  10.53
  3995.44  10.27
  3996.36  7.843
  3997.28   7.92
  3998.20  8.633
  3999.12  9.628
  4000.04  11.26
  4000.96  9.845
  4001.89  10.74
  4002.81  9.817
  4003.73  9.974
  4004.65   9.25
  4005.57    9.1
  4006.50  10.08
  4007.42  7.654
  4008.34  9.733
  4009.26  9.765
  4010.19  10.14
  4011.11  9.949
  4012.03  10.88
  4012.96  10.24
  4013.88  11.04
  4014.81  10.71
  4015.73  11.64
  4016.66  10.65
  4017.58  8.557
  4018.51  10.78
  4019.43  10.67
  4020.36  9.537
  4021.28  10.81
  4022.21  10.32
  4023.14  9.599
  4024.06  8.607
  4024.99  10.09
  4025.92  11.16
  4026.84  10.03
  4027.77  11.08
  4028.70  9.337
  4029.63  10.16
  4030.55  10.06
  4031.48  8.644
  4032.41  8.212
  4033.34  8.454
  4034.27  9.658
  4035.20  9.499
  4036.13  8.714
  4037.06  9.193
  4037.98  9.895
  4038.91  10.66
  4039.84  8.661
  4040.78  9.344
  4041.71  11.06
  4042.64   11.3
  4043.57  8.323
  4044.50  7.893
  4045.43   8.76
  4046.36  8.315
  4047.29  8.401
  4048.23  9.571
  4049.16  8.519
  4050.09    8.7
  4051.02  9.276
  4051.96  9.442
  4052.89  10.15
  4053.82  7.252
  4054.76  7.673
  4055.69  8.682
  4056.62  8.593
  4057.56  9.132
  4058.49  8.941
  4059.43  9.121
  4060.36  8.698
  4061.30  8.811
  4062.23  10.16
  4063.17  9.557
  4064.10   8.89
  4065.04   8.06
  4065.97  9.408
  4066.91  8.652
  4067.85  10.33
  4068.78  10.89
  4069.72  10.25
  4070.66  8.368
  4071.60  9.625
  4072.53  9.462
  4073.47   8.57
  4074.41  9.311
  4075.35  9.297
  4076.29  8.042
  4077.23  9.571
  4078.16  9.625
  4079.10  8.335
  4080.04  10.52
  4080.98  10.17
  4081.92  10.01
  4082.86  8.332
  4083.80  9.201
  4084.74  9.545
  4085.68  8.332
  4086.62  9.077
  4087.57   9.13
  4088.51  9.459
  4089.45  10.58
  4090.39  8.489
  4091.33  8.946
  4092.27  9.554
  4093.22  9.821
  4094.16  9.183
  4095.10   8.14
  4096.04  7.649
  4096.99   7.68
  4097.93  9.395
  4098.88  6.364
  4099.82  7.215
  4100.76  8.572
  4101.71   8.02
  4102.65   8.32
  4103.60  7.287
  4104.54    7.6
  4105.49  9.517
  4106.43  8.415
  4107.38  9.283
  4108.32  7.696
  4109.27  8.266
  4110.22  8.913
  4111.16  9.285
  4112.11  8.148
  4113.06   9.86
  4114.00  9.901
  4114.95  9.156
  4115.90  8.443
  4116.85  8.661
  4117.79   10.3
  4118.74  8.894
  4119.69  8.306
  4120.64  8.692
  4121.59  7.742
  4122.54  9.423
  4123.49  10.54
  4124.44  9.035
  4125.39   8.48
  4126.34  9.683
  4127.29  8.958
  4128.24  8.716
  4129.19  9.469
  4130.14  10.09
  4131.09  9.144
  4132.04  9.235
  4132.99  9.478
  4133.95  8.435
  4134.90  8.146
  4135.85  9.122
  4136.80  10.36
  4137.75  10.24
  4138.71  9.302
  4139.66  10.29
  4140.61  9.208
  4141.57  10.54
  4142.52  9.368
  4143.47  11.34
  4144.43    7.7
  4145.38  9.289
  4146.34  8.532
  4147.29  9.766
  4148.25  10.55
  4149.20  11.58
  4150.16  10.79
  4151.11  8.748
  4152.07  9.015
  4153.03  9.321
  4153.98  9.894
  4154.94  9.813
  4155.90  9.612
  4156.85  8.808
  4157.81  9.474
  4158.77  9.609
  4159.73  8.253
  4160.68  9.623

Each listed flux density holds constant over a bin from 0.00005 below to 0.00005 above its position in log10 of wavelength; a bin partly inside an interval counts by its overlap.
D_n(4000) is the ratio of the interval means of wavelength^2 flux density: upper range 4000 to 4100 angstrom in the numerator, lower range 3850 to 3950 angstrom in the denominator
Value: 1.50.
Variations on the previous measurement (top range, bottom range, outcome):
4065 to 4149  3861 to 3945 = 1.49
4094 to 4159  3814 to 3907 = 1.63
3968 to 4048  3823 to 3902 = 1.52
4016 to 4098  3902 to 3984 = 1.46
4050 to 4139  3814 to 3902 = 1.61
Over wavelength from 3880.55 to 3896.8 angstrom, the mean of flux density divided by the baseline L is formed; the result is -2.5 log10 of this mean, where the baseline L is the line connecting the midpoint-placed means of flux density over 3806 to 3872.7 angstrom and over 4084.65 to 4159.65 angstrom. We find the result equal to 0.17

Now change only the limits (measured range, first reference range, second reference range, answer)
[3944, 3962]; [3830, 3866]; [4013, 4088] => 0.04 mag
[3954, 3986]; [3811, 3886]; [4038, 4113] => 0.24 mag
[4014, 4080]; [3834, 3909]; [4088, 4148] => -0.14 mag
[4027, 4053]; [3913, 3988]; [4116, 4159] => -0.17 mag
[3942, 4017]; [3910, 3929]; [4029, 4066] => 0.08 mag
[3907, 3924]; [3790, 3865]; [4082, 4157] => -0.14 mag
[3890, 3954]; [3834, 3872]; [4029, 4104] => 0.06 mag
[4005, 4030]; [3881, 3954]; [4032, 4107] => -0.22 mag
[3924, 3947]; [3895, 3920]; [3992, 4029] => 0.39 mag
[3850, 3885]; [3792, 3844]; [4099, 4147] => 0.02 mag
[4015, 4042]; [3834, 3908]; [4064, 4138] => -0.19 mag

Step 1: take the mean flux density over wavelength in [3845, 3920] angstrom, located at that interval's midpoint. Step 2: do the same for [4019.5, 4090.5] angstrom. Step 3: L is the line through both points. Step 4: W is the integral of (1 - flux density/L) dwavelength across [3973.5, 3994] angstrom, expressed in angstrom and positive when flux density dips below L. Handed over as 1.7 angstrom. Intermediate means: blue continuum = 6.94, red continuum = 9.32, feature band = 7.67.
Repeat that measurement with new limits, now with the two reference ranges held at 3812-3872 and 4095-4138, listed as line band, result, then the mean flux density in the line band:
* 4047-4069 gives -2.0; 9.02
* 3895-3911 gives -1.3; 7.5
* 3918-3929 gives 0.3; 6.92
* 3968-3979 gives 2.9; 5.58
